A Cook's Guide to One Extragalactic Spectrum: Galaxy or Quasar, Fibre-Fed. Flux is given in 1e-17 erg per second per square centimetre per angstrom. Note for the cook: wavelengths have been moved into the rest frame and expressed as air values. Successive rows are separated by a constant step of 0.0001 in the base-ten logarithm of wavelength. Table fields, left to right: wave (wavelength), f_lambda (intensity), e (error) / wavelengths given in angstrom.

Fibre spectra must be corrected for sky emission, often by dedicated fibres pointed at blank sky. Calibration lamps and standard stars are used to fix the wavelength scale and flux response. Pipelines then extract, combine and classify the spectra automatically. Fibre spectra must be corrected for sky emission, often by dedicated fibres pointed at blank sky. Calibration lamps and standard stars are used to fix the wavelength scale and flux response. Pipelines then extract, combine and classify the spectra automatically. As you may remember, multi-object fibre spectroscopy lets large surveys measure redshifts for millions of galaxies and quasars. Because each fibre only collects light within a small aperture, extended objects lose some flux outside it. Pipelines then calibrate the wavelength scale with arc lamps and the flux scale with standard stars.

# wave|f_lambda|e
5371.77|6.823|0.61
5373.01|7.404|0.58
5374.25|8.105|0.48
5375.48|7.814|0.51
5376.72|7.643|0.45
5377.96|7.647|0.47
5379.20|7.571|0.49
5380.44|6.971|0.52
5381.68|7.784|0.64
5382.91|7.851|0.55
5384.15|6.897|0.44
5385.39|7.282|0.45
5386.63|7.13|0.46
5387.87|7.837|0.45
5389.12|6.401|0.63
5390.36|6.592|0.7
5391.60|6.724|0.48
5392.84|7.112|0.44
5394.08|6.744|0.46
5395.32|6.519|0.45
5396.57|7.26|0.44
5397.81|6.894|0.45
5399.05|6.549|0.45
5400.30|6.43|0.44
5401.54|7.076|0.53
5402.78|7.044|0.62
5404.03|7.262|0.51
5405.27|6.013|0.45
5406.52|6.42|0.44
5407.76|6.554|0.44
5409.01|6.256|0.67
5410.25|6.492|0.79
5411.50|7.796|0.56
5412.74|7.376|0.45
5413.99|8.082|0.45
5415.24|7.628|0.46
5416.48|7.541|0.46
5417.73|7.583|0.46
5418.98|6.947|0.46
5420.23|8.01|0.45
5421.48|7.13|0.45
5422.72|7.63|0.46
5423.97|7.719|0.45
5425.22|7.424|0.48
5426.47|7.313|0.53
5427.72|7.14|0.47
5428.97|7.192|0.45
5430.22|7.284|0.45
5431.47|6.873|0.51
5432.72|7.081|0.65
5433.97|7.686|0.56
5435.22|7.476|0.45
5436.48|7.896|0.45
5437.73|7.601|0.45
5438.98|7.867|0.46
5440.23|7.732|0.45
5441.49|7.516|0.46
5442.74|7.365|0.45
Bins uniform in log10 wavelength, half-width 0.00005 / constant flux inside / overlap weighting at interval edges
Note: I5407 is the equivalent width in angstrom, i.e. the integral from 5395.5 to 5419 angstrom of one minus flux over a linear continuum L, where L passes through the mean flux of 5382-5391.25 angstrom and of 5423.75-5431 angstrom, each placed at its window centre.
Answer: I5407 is 0.8 angstrom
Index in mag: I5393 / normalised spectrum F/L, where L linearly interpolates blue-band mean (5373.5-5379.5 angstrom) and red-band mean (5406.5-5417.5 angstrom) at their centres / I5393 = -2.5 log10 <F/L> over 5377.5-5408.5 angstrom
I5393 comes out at 0.078 mag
